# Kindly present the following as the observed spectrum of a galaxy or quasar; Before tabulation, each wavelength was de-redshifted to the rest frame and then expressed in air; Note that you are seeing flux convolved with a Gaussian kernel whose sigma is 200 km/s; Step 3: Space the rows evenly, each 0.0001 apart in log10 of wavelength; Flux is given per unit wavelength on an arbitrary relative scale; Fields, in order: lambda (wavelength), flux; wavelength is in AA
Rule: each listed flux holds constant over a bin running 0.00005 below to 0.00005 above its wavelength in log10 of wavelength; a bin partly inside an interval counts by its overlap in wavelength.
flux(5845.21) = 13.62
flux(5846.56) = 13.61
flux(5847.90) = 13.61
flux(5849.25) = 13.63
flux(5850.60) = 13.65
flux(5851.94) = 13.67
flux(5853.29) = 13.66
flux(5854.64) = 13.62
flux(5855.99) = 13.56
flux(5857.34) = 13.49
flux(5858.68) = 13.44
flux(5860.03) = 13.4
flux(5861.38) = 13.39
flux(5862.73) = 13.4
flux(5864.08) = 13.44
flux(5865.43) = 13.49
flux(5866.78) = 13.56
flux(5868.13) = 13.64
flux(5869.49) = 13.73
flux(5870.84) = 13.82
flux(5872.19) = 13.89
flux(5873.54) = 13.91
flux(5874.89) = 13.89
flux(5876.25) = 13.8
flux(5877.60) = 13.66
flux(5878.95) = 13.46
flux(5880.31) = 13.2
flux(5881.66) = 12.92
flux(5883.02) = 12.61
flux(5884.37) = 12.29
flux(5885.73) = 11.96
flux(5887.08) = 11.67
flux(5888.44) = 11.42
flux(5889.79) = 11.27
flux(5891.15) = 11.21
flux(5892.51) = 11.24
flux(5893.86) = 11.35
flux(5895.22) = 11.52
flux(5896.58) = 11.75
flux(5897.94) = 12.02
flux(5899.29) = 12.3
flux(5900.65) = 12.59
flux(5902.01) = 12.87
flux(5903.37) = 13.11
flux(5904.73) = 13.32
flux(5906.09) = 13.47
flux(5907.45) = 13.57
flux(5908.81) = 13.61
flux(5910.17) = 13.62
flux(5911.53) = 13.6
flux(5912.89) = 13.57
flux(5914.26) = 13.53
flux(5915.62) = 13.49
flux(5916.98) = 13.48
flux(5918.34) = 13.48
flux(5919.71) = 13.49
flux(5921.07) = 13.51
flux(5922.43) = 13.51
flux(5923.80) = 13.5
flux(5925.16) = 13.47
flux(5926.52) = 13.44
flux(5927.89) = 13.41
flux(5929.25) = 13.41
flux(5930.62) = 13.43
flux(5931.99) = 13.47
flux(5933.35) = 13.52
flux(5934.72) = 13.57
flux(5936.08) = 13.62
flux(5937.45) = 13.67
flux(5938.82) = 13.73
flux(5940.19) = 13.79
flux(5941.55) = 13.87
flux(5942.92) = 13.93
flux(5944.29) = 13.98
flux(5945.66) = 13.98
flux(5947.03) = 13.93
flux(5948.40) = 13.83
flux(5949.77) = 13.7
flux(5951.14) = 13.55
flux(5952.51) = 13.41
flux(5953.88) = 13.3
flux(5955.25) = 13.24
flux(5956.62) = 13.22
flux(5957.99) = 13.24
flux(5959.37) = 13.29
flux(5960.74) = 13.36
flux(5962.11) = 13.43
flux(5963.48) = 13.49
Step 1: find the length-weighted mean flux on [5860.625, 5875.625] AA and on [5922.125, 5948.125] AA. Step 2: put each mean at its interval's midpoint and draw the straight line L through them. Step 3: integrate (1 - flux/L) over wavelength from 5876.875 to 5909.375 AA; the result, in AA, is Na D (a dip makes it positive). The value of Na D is 2.9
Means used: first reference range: 13.6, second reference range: 13.6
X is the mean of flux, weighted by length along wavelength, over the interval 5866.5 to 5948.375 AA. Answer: 13.2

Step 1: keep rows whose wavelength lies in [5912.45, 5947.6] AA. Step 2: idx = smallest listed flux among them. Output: 13.41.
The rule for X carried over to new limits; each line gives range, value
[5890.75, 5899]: 11.6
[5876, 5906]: 12.3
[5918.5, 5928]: 13.5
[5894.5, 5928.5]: 13.2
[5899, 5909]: 13.1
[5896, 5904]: 12.4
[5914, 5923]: 13.5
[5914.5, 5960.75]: 13.6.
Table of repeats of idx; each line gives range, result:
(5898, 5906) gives 12.3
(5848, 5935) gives 11.21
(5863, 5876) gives 13.44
